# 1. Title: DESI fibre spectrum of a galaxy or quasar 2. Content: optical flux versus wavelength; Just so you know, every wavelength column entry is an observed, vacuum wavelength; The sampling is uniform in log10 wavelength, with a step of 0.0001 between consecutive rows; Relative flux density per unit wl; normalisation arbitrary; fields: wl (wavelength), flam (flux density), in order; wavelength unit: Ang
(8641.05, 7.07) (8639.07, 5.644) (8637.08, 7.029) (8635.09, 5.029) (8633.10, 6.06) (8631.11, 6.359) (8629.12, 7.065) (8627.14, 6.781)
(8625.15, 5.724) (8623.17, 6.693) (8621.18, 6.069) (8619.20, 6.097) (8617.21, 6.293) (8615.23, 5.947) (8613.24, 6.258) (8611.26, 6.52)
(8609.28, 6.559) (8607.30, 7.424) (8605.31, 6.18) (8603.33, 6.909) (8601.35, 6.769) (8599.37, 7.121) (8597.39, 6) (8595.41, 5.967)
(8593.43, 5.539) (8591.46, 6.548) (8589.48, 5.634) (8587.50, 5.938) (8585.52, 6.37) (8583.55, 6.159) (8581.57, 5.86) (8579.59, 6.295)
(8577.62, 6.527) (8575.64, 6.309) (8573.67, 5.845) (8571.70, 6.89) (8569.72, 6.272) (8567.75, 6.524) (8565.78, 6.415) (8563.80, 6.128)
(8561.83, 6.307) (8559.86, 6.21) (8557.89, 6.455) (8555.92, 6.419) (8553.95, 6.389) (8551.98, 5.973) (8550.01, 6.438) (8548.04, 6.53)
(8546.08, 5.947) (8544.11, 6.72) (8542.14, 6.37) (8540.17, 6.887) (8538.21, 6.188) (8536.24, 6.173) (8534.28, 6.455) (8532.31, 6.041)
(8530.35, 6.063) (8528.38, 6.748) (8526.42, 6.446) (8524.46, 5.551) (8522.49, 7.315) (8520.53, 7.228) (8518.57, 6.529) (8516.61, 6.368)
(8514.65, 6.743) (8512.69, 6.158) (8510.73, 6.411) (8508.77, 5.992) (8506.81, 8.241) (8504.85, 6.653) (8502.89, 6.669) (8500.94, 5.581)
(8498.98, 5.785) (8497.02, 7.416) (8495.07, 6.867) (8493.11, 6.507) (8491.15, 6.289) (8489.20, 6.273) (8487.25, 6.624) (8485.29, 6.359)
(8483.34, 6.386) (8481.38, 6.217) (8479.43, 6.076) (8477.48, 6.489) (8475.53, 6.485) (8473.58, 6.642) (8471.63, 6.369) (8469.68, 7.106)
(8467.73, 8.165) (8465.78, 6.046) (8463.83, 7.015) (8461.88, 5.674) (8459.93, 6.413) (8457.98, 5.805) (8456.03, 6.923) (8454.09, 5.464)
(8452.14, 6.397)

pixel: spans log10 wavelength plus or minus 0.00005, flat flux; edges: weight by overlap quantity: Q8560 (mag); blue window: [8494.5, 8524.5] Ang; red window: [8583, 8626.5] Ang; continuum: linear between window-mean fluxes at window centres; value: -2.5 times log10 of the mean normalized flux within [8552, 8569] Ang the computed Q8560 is 0.02 mag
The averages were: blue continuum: 6.62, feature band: 6.33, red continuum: 6.31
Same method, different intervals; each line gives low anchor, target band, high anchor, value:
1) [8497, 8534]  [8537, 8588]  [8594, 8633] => 0.02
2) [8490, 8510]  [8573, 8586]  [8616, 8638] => 0.03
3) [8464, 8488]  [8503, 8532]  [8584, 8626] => -0.01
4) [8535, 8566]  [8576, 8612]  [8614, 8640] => -0.01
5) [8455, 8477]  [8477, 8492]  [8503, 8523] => 0.05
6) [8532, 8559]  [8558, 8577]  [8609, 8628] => 0.00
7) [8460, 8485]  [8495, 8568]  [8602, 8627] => 0.01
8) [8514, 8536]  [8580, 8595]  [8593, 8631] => 0.07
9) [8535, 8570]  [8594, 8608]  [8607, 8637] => -0.04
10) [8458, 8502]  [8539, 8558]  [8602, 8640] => 0.00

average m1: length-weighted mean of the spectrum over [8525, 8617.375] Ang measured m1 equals 6.34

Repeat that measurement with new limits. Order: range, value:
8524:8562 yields 6.33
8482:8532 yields 6.52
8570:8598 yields 6.14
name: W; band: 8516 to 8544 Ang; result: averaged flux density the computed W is 6.46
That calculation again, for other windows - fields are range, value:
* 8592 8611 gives 6.5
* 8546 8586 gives 6.31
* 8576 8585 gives 6.22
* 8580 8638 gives 6.31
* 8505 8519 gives 6.64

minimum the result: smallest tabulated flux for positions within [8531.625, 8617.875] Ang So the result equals 5.539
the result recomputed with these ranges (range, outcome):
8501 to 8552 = 5.551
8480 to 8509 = 5.581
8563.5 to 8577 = 5.845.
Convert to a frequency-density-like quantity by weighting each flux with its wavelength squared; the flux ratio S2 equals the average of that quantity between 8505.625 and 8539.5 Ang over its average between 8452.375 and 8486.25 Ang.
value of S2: 1.0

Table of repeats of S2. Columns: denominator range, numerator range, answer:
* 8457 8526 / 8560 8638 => 0.99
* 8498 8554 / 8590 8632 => 1.02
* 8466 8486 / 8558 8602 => 0.97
